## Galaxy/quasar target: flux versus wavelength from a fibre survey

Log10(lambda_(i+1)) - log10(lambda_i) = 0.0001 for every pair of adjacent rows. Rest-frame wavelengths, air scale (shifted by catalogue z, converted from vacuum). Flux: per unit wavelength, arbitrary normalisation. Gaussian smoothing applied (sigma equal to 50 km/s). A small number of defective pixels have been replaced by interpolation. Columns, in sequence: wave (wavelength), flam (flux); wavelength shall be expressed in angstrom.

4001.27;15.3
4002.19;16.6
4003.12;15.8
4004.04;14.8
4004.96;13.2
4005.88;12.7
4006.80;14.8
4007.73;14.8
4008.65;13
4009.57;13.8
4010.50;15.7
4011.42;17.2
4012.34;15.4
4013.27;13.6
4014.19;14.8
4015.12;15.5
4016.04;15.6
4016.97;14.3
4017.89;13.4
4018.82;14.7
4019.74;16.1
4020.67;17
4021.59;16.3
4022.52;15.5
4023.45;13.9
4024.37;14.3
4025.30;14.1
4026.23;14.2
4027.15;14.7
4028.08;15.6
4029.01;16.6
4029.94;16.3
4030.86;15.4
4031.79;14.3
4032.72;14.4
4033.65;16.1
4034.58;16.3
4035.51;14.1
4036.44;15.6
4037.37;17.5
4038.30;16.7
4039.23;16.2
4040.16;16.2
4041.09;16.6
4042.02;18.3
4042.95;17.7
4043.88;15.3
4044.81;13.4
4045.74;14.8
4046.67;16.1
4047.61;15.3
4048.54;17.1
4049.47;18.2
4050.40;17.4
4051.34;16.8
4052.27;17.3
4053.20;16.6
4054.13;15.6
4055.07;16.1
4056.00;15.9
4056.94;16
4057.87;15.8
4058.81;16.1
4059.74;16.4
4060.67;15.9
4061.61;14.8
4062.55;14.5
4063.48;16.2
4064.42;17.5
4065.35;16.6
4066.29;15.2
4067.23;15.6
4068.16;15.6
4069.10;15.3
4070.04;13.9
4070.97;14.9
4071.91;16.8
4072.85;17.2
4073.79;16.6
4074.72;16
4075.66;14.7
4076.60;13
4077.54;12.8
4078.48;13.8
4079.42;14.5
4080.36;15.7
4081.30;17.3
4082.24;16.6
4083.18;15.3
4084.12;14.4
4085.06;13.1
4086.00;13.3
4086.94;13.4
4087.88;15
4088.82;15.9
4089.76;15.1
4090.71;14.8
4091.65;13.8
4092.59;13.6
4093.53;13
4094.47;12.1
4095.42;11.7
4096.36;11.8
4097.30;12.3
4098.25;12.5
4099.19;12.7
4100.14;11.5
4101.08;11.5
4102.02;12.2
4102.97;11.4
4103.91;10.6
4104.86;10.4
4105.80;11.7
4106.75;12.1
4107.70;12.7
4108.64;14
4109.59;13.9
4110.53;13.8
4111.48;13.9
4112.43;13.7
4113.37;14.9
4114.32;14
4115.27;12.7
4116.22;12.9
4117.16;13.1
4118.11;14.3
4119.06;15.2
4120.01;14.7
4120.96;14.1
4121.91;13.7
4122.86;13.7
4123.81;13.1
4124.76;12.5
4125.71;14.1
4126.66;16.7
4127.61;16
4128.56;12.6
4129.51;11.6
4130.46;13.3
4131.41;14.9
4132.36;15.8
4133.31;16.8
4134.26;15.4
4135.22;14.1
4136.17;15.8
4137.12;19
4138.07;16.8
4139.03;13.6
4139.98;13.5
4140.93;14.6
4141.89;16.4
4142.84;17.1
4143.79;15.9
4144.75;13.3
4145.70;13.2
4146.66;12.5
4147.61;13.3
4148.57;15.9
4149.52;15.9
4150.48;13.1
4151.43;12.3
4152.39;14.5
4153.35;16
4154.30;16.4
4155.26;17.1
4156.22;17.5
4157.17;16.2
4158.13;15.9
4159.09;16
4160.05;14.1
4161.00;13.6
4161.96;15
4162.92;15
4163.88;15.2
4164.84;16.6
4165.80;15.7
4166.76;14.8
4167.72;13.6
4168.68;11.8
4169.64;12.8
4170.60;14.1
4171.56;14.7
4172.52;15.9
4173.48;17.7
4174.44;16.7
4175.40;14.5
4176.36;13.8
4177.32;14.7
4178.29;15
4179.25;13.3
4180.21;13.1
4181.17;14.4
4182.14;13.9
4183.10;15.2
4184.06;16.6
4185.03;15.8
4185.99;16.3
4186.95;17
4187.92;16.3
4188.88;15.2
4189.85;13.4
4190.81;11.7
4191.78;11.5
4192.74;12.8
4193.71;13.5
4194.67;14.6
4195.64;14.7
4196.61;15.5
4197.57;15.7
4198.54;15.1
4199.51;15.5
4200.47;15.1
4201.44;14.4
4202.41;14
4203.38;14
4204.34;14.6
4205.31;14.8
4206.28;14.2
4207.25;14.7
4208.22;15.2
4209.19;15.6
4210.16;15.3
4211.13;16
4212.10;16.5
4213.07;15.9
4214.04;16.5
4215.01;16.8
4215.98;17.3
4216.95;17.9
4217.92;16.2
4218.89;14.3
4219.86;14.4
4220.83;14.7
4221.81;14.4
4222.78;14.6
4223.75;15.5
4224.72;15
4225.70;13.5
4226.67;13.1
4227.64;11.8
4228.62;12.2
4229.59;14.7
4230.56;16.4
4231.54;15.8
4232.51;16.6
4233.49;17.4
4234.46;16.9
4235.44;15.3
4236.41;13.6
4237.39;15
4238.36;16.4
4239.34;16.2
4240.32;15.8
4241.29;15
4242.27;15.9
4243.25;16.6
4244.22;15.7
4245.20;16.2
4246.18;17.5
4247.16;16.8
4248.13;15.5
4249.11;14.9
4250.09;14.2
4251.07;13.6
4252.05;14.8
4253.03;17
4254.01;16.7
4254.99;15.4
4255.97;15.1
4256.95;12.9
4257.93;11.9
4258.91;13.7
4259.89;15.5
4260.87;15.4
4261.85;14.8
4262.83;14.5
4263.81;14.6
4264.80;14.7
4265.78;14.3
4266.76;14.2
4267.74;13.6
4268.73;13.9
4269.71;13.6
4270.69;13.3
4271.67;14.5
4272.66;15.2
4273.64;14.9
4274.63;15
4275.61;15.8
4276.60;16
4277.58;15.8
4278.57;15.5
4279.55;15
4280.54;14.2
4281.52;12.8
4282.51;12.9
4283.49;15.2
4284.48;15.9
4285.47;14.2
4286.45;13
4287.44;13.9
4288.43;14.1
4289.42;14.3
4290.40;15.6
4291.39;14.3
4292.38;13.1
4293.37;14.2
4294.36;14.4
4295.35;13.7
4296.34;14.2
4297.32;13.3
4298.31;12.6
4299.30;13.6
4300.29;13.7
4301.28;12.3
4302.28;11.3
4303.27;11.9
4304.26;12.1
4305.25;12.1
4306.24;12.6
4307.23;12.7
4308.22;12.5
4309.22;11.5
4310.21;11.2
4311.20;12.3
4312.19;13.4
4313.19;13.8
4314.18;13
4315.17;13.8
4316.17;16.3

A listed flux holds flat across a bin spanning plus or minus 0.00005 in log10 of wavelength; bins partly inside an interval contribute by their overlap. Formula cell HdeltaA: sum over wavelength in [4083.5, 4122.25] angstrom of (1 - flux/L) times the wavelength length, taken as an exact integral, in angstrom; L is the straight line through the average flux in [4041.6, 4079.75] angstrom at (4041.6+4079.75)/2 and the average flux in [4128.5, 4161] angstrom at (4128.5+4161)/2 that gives 5.5 angstrom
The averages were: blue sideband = 15.8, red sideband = 15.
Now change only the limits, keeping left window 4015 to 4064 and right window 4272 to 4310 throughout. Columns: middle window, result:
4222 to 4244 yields -1.38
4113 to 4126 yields 1.17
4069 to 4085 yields 0.31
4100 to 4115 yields 2.52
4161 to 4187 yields -0.29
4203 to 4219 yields -1.39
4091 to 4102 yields 2.07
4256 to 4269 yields -0.15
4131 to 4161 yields -0.60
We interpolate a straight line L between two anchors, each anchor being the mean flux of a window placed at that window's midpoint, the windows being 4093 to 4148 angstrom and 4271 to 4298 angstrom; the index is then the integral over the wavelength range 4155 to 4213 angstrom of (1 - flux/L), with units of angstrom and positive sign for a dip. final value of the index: -3.7 angstrom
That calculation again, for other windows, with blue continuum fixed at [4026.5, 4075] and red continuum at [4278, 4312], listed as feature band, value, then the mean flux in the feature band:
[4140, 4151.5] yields 0.4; 14.5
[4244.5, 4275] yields -2.2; 14.8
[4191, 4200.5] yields 0.1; 14.3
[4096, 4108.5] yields 2.9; 11.9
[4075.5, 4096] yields 1.9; 14.2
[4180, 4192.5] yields -0.1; 14.6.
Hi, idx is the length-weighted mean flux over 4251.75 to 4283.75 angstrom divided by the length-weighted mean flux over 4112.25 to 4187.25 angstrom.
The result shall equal 1.0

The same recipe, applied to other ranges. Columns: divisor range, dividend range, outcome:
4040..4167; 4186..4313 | 0.99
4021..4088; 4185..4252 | 0.97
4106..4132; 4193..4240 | 1.10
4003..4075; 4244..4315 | 0.91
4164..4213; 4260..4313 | 0.94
